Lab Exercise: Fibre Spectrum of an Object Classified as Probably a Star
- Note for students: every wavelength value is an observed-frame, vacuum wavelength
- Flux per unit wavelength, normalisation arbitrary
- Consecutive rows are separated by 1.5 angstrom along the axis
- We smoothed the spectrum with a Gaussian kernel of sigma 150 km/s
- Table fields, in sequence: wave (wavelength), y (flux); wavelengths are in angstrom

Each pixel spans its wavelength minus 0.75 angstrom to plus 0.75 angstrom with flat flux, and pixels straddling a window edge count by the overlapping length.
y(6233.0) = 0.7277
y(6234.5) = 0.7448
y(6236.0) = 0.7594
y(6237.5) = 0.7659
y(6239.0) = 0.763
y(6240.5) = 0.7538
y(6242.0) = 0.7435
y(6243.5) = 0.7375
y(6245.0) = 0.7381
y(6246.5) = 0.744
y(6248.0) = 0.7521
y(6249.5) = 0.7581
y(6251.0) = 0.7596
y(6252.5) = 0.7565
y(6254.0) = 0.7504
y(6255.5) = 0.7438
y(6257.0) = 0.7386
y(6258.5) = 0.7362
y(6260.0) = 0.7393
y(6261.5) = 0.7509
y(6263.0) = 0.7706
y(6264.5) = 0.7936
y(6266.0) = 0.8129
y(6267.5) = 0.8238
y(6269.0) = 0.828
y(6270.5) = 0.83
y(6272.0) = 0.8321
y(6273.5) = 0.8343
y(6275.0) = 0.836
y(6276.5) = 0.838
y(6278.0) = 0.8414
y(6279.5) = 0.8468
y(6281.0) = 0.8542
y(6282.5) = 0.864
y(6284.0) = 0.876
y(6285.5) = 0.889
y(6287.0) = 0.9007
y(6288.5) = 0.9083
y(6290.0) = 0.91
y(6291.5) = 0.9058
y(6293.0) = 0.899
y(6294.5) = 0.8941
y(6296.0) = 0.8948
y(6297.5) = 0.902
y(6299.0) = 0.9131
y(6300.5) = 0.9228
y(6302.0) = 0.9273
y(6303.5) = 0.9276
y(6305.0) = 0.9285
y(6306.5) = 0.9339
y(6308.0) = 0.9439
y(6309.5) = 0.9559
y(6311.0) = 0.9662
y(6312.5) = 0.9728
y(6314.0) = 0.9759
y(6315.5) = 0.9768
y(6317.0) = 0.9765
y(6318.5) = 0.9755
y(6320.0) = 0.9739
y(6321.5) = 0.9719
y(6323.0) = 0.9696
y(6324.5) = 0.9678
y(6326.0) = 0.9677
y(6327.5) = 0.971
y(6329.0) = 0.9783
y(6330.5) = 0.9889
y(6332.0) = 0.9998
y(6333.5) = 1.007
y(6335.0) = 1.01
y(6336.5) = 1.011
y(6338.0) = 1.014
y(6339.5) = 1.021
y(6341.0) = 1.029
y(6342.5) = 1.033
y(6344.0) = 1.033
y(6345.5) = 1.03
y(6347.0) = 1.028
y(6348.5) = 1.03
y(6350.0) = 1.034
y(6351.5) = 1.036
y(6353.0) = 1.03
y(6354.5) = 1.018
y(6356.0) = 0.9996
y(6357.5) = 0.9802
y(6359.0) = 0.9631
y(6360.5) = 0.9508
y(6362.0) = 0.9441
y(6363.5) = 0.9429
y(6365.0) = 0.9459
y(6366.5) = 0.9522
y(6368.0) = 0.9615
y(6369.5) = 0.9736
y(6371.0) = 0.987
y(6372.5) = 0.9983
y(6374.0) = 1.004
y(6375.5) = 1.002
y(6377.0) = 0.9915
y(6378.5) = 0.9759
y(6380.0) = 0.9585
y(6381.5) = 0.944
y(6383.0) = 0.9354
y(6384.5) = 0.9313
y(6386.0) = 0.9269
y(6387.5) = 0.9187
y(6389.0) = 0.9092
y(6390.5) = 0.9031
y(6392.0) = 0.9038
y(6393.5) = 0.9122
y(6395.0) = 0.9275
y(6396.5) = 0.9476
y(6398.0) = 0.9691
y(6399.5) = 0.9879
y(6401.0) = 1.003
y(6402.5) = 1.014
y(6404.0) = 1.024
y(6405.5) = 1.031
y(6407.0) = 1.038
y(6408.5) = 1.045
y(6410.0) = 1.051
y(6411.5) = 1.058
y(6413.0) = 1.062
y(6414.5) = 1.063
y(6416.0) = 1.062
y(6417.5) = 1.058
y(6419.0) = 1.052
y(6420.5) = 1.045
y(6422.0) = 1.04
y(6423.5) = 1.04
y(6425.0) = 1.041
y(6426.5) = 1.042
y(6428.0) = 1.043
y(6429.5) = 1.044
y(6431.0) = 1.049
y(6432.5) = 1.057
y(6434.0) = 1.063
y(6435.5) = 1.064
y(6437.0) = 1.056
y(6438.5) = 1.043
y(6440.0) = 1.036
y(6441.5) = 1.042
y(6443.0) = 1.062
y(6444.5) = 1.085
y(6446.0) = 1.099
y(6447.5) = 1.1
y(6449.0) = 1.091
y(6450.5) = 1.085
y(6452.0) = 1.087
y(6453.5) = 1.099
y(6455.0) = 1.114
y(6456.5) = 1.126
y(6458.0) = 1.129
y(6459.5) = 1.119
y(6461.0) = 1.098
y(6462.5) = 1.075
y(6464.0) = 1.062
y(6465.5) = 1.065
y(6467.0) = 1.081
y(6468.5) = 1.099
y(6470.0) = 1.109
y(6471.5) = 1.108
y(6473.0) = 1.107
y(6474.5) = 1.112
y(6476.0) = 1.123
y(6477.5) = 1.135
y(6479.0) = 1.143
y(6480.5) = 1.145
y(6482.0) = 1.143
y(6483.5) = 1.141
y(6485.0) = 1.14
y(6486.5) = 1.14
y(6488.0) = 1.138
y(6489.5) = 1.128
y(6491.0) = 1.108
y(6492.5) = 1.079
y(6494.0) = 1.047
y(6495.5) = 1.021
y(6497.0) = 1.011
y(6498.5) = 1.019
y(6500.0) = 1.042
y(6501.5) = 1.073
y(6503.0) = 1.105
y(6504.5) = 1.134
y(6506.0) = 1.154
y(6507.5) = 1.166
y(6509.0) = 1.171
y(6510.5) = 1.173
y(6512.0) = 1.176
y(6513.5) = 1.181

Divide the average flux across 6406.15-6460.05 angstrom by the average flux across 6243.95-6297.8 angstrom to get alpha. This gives 1.30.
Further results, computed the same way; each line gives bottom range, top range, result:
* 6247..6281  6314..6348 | 1.26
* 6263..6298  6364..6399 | 1.11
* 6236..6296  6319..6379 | 1.23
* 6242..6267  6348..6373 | 1.30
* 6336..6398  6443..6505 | 1.13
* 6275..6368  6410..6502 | 1.13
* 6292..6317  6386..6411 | 1.04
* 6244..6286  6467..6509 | 1.39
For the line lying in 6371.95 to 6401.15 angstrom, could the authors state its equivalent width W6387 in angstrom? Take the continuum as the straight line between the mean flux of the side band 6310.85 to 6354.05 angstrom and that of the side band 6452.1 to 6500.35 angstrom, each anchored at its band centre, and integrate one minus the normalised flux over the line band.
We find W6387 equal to 2.4 angstrom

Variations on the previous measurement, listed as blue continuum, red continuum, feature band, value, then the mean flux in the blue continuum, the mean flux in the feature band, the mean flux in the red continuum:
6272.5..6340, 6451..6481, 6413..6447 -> 0.4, 0.934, 1.05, 1.11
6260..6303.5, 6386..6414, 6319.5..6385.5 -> -3.9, 0.86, 0.988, 0.983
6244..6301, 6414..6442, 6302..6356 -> -5.0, 0.825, 0.99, 1.05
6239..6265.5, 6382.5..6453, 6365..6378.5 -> -0.5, 0.752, 0.981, 1.02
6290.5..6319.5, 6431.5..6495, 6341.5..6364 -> -0.5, 0.937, 1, 1.1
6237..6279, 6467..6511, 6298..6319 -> -2.4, 0.778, 0.949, 1.11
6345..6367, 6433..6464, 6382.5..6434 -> 1.9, 0.992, 1.01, 1.08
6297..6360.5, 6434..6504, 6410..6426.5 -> 0.0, 0.983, 1.05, 1.09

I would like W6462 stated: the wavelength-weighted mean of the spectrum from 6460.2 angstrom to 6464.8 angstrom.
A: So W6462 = 1.08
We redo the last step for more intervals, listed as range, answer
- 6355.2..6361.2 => 0.974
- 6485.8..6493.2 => 1.12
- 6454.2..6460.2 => 1.12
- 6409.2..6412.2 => 1.05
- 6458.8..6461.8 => 1.11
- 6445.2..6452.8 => 1.09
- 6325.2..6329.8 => 0.972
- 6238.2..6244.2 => 0.75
